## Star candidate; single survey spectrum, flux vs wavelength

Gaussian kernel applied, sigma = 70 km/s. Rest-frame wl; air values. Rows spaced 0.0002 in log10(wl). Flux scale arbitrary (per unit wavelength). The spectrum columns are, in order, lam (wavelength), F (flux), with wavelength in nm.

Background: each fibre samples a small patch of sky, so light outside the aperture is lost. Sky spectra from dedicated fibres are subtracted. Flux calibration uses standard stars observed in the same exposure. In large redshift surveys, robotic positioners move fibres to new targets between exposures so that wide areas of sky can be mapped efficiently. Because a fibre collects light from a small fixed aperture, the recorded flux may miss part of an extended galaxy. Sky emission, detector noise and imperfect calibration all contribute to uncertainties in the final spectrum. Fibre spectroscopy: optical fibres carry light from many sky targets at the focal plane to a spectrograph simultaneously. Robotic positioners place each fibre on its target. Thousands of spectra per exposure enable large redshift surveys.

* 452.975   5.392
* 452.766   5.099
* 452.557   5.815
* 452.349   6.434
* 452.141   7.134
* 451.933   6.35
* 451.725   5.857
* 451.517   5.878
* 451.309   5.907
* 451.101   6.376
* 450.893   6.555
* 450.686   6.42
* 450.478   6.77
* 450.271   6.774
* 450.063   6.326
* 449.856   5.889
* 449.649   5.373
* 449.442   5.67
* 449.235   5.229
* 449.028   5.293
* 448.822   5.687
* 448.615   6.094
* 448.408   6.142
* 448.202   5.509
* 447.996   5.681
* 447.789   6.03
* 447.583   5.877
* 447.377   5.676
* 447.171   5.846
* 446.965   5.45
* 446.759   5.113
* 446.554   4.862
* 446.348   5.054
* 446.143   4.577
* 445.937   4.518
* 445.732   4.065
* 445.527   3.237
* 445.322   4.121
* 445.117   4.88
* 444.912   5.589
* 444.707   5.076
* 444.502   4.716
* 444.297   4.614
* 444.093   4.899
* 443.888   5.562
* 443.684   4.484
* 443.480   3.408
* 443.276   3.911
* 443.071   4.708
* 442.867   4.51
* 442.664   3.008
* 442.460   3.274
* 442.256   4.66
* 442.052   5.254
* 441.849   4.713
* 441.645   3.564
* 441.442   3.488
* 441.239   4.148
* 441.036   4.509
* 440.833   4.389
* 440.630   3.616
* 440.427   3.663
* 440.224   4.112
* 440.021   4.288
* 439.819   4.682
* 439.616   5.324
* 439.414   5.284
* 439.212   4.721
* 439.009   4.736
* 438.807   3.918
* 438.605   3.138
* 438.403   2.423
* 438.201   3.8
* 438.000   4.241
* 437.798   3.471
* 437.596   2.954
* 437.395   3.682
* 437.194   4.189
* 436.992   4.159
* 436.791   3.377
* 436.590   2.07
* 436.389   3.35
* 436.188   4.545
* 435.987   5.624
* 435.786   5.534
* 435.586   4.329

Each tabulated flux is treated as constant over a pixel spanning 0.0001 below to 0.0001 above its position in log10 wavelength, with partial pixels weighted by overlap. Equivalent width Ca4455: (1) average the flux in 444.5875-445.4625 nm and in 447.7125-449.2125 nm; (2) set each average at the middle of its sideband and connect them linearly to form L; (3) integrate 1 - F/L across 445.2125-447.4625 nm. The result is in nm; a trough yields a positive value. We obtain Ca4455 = 0.187 nm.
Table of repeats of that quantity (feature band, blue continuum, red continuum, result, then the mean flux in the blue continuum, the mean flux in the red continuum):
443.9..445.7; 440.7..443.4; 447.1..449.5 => 0.06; 4.15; 5.73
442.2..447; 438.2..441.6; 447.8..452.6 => 0.49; 4.13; 6.05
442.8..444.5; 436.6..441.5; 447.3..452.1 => 0.11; 3.98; 5.99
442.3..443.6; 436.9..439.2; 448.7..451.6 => 0.23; 3.74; 6.01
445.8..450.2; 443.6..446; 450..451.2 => 0.13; 4.65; 6.54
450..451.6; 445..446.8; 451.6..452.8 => -0.16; 4.48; 6.17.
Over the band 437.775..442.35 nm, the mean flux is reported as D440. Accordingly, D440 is 4.19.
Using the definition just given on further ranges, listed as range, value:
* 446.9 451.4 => 5.94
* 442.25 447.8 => 4.69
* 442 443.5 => 4.09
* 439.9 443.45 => 4.1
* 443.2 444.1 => 4.42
